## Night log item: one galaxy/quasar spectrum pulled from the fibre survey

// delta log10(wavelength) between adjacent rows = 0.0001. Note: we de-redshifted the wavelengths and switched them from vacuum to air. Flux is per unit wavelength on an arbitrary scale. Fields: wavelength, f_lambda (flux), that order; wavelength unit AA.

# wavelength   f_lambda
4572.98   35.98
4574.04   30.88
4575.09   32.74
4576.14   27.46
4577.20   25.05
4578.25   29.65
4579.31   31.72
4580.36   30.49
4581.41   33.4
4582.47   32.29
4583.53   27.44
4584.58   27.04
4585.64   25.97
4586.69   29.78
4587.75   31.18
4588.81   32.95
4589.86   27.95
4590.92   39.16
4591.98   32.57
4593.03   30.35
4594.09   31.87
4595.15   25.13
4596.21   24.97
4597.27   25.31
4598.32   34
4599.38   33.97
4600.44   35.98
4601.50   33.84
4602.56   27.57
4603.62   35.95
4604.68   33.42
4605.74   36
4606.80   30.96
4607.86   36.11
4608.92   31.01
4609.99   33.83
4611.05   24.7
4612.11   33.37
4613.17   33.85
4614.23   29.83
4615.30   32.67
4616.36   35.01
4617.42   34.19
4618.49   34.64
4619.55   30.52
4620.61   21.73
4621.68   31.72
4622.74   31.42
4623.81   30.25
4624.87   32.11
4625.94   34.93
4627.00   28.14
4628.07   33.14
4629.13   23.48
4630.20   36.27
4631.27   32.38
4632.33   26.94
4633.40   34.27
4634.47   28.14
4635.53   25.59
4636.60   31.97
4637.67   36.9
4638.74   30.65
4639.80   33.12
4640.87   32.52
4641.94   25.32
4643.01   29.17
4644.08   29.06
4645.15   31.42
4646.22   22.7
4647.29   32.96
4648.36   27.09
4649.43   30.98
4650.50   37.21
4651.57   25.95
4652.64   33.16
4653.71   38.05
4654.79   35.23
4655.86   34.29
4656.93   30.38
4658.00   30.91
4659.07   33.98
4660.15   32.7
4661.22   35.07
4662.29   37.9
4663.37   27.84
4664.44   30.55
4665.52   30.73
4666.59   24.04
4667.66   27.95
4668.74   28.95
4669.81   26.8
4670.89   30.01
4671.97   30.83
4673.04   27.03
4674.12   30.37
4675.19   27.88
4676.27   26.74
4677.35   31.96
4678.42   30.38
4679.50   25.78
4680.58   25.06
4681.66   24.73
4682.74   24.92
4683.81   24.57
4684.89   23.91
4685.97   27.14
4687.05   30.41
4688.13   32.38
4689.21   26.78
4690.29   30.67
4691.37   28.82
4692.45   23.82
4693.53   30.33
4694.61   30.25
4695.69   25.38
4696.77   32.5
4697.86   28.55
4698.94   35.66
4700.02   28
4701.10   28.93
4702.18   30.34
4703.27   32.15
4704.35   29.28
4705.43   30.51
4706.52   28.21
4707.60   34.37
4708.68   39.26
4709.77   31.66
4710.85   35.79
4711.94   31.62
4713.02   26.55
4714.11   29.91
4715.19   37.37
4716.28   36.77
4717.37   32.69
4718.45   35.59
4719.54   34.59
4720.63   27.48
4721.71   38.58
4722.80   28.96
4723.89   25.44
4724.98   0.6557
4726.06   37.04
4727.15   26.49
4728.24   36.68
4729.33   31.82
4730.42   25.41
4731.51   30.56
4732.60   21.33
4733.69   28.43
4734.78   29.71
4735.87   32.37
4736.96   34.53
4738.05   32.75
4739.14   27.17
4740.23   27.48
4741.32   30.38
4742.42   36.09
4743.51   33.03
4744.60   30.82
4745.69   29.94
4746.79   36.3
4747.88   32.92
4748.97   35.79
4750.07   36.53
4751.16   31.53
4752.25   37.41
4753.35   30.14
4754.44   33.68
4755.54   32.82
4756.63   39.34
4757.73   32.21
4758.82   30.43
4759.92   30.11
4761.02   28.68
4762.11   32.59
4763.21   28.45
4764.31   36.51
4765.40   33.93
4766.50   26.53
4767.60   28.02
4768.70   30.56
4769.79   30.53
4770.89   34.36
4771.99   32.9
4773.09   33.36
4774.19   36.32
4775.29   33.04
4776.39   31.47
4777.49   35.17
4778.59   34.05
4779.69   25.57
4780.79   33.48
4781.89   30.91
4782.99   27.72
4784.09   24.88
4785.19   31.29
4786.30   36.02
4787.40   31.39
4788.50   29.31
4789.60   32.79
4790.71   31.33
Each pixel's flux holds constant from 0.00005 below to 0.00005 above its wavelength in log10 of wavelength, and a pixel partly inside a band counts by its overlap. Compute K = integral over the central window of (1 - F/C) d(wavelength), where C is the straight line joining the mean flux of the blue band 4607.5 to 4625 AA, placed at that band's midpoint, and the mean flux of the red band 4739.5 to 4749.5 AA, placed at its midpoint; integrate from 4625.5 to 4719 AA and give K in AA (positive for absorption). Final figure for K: 4.5 AA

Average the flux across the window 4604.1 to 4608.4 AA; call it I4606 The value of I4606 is 34.2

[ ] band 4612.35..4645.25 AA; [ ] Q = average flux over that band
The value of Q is 31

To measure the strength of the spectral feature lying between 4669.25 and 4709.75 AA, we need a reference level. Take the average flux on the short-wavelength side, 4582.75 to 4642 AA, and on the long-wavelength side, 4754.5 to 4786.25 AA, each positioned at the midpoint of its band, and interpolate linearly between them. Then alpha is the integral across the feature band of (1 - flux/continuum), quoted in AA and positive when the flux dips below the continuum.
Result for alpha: 3.0 AA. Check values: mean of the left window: 31.2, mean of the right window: 31.7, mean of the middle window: 29.1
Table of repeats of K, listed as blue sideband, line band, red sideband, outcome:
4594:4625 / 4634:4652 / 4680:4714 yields 0.4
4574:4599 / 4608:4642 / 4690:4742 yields -1.3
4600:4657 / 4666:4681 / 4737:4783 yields 1.7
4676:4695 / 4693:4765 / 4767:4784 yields -4.1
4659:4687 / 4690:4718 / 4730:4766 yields -1.1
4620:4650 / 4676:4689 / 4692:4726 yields 1.3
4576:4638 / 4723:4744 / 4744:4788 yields 2.1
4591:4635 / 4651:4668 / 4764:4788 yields -0.2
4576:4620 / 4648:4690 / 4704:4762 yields 2.1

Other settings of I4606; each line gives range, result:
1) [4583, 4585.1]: 27.3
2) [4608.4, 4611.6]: 29.8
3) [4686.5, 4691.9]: 29.8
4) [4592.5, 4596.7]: 28.1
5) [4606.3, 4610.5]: 32.9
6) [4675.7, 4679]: 29.6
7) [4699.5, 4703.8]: 29.8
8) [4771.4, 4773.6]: 33.1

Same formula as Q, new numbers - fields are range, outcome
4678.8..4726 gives 29.5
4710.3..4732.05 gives 30.5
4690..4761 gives 31.1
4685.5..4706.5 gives 29.5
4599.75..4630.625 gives 31.9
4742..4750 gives 33.7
